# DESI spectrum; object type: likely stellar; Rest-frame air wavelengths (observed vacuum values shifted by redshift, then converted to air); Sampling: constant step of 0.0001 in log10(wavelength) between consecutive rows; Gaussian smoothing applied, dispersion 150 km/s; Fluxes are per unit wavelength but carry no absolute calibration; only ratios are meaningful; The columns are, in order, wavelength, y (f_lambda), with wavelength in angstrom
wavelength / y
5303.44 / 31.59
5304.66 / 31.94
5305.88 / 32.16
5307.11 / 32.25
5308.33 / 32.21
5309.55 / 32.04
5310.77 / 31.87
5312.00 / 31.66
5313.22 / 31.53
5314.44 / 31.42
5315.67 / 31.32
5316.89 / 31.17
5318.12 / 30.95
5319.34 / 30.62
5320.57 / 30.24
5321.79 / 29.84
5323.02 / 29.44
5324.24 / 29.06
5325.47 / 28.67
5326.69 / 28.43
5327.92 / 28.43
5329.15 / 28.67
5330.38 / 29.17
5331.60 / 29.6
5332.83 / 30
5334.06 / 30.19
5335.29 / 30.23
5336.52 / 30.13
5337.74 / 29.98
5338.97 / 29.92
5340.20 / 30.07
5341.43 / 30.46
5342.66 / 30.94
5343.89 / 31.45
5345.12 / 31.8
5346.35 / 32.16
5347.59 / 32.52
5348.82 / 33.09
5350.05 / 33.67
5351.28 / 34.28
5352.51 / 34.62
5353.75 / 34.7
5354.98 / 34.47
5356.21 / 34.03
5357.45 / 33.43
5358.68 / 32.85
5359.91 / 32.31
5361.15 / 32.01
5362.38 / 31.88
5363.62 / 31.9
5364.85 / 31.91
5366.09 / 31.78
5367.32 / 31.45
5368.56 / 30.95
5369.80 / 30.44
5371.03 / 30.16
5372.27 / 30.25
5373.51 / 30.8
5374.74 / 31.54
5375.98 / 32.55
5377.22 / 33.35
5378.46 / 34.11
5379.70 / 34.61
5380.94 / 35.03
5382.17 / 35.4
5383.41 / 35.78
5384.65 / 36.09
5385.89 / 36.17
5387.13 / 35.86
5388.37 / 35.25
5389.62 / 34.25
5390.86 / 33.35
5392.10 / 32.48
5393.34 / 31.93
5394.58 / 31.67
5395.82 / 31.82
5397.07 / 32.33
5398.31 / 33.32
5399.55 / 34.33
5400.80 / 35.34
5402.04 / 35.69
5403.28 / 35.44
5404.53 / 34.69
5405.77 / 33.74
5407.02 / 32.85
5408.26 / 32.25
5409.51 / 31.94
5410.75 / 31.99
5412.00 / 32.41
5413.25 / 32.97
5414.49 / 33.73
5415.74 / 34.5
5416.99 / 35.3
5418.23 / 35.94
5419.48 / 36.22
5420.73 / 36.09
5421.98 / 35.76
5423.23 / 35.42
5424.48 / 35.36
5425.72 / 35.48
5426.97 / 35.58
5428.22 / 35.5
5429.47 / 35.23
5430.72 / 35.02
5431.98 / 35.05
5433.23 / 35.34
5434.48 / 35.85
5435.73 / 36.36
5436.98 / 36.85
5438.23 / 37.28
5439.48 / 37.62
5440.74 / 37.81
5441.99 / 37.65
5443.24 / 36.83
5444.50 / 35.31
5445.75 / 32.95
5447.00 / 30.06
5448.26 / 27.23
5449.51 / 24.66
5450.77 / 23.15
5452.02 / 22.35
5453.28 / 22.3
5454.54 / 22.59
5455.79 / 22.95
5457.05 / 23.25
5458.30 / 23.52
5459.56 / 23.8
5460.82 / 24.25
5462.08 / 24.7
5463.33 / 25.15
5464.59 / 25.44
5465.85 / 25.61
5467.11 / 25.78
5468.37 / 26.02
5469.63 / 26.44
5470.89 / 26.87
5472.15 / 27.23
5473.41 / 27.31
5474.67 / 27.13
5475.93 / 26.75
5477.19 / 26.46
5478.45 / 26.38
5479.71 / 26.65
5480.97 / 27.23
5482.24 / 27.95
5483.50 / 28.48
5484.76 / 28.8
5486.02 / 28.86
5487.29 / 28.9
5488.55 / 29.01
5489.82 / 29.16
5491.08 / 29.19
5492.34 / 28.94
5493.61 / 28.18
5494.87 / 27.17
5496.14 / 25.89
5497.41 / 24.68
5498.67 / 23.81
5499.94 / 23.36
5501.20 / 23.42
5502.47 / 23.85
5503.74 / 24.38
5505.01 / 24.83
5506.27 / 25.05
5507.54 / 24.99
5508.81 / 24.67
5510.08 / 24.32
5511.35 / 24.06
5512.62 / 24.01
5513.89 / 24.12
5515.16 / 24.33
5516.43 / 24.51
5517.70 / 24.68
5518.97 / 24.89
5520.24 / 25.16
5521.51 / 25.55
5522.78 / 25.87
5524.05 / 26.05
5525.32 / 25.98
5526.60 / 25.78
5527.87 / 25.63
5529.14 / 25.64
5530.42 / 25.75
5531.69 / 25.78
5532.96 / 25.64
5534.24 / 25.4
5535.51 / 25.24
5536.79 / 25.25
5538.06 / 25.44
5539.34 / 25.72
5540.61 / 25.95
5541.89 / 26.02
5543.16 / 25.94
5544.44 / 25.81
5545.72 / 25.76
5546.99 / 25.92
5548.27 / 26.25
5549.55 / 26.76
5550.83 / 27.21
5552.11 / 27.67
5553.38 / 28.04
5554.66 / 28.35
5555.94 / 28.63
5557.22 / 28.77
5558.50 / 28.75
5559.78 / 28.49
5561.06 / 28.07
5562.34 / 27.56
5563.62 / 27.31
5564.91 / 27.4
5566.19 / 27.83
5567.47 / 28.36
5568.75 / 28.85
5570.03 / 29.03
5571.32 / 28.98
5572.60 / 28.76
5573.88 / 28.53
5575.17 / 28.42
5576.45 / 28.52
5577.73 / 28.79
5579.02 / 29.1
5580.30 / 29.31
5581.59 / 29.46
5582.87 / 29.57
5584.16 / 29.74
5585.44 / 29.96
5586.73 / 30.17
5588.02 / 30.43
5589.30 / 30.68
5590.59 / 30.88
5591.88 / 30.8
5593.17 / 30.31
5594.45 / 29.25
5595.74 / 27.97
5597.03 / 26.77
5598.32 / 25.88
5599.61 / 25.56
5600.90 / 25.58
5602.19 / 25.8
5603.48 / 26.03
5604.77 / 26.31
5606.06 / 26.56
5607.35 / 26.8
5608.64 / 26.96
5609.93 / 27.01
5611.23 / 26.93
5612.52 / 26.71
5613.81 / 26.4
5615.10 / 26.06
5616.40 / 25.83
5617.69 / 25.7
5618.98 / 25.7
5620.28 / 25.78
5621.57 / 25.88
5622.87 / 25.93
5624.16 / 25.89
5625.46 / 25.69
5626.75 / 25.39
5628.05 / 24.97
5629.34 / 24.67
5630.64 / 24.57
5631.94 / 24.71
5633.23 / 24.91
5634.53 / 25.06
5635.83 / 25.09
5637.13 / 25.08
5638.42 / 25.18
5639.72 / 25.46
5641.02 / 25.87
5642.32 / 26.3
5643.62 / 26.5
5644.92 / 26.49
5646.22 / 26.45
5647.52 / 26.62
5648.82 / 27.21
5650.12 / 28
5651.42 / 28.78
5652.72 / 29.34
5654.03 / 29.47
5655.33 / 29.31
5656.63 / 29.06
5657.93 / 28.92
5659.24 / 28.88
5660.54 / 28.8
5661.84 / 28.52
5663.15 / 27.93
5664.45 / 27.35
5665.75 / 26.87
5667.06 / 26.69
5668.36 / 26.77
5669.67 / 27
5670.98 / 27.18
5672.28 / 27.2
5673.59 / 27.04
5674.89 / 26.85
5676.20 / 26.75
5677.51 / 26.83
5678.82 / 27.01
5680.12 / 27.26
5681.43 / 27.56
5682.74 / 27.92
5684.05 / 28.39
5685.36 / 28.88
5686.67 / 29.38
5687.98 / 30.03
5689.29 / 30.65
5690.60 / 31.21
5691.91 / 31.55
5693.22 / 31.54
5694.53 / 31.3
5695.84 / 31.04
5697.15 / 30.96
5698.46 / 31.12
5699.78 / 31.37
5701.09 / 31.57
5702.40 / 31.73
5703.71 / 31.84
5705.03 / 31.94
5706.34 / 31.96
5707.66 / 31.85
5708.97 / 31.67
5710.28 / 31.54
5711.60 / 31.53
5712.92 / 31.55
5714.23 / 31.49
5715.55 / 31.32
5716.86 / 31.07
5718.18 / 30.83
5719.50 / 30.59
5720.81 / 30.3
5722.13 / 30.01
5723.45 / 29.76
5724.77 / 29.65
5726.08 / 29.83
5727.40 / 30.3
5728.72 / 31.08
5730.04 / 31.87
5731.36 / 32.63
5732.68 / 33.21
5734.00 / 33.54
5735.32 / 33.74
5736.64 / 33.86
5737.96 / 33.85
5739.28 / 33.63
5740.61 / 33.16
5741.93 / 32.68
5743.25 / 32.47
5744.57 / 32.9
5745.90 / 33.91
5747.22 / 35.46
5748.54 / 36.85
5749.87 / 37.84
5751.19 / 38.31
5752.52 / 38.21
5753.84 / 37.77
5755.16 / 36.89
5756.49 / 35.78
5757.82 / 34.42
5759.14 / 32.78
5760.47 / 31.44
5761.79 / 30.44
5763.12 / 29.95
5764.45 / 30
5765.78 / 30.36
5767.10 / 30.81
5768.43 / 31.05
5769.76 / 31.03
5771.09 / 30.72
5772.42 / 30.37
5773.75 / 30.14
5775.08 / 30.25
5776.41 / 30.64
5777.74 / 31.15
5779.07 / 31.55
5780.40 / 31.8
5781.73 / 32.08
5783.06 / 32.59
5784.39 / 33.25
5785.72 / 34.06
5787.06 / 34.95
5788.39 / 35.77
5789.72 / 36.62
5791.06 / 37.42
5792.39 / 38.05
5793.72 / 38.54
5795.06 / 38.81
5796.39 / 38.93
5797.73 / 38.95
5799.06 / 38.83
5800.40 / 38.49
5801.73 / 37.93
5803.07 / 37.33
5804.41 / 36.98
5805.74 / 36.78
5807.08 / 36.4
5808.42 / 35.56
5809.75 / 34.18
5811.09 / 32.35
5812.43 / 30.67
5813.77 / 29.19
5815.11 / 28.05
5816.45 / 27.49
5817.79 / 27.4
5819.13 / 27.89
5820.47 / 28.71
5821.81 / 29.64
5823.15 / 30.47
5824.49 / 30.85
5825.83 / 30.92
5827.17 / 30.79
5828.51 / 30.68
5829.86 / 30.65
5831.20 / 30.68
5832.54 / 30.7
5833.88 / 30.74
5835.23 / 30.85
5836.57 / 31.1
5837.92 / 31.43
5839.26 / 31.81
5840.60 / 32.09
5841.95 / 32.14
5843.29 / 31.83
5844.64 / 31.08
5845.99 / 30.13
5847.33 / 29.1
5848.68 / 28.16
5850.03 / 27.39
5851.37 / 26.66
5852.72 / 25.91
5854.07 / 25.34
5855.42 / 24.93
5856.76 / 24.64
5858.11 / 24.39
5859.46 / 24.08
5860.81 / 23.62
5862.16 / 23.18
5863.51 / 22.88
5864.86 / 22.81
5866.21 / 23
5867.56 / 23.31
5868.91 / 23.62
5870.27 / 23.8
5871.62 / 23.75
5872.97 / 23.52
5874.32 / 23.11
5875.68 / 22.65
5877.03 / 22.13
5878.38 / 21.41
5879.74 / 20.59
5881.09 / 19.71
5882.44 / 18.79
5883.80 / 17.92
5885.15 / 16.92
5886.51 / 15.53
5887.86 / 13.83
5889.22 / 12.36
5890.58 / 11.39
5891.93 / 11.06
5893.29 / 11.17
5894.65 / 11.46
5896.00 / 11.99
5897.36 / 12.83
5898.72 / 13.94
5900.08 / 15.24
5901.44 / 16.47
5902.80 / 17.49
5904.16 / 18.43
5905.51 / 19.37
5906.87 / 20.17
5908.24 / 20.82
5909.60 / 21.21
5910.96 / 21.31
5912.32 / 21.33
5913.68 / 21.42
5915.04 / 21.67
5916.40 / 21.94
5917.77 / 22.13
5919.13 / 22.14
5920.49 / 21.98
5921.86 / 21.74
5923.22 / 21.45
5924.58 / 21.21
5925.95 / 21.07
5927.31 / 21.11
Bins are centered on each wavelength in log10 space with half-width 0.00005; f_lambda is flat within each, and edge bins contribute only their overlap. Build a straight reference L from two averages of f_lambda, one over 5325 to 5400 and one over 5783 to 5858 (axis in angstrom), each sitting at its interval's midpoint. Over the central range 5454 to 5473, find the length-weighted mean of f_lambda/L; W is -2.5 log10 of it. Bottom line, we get 0.28 mag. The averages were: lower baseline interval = 32.2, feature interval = 24.9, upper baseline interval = 32.1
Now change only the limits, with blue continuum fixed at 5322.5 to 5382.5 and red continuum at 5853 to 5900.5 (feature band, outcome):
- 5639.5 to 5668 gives -0.13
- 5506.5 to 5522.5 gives 0.13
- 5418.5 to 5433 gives -0.19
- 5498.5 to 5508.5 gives 0.16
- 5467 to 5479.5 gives 0.08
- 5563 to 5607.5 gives -0.09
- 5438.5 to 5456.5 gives -0.01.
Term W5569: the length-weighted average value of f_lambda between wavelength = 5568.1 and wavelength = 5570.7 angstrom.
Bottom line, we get 28.9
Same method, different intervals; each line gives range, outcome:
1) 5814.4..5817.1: 27.8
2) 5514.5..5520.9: 24.7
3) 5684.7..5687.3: 29.1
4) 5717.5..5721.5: 30.6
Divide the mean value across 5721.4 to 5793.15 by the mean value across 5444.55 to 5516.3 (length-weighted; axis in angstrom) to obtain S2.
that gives 1.3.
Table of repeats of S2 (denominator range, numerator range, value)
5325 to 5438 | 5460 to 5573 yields 0.80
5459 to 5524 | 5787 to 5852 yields 1.26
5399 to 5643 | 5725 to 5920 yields 1.00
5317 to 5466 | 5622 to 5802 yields 0.96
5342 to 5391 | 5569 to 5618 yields 0.85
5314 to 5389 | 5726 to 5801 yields 1.06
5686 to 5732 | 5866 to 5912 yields 0.59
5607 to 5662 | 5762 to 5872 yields 1.16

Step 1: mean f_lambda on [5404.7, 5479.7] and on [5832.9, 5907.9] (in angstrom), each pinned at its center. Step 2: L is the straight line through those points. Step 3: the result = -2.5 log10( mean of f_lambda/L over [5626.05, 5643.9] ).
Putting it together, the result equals 0.070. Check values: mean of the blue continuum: 30.7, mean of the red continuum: 22.2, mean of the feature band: 25.2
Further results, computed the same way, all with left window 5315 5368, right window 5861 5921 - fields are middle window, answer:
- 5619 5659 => -0.074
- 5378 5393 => -0.152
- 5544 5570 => -0.046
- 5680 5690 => -0.213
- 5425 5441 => -0.227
